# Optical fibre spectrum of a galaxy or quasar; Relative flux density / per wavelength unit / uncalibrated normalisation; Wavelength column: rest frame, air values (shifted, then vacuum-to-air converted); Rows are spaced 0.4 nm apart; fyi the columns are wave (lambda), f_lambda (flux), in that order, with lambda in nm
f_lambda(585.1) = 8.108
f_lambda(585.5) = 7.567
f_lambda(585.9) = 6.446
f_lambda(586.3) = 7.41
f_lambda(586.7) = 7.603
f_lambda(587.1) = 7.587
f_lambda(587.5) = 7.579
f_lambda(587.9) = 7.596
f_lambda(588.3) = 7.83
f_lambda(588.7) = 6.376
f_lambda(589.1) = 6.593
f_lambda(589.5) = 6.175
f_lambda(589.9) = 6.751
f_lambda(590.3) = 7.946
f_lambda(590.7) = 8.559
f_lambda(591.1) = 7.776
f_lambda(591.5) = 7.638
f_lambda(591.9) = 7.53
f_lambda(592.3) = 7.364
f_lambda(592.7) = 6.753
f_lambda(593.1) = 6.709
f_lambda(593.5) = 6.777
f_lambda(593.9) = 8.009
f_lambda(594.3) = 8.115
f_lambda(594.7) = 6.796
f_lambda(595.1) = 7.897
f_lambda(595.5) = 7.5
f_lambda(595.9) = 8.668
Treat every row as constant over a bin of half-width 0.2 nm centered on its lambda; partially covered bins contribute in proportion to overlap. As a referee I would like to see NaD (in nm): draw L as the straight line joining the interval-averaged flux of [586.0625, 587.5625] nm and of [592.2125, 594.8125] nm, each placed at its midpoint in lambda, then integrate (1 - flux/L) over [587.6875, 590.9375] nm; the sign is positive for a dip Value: 0.07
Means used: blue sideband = 7.51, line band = 7.24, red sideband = 7.23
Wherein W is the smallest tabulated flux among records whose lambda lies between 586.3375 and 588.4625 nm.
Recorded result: 7.579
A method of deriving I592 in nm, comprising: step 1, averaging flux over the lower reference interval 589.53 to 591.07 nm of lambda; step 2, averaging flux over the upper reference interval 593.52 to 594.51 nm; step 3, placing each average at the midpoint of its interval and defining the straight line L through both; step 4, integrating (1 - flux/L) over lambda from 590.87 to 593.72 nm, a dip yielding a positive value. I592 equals 0.17 nm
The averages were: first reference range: 7.58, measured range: 7.24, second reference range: 7.82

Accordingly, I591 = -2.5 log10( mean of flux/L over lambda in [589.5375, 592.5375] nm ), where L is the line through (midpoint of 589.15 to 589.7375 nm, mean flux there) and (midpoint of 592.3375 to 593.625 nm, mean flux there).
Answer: -0.16 mag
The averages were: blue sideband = 6.32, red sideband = 6.82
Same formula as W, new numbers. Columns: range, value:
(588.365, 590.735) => 6.175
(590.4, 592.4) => 7.364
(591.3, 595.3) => 6.709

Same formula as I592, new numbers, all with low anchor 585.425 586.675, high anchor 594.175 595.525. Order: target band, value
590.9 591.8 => -0.035 nm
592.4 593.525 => 0.102 nm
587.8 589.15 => 0.028 nm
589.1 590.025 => 0.108 nm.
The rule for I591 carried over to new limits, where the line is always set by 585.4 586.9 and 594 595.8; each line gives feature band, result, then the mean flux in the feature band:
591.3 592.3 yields -0.004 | 7.54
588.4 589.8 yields 0.136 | 6.51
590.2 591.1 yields -0.101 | 8.18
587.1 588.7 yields -0.026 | 7.5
